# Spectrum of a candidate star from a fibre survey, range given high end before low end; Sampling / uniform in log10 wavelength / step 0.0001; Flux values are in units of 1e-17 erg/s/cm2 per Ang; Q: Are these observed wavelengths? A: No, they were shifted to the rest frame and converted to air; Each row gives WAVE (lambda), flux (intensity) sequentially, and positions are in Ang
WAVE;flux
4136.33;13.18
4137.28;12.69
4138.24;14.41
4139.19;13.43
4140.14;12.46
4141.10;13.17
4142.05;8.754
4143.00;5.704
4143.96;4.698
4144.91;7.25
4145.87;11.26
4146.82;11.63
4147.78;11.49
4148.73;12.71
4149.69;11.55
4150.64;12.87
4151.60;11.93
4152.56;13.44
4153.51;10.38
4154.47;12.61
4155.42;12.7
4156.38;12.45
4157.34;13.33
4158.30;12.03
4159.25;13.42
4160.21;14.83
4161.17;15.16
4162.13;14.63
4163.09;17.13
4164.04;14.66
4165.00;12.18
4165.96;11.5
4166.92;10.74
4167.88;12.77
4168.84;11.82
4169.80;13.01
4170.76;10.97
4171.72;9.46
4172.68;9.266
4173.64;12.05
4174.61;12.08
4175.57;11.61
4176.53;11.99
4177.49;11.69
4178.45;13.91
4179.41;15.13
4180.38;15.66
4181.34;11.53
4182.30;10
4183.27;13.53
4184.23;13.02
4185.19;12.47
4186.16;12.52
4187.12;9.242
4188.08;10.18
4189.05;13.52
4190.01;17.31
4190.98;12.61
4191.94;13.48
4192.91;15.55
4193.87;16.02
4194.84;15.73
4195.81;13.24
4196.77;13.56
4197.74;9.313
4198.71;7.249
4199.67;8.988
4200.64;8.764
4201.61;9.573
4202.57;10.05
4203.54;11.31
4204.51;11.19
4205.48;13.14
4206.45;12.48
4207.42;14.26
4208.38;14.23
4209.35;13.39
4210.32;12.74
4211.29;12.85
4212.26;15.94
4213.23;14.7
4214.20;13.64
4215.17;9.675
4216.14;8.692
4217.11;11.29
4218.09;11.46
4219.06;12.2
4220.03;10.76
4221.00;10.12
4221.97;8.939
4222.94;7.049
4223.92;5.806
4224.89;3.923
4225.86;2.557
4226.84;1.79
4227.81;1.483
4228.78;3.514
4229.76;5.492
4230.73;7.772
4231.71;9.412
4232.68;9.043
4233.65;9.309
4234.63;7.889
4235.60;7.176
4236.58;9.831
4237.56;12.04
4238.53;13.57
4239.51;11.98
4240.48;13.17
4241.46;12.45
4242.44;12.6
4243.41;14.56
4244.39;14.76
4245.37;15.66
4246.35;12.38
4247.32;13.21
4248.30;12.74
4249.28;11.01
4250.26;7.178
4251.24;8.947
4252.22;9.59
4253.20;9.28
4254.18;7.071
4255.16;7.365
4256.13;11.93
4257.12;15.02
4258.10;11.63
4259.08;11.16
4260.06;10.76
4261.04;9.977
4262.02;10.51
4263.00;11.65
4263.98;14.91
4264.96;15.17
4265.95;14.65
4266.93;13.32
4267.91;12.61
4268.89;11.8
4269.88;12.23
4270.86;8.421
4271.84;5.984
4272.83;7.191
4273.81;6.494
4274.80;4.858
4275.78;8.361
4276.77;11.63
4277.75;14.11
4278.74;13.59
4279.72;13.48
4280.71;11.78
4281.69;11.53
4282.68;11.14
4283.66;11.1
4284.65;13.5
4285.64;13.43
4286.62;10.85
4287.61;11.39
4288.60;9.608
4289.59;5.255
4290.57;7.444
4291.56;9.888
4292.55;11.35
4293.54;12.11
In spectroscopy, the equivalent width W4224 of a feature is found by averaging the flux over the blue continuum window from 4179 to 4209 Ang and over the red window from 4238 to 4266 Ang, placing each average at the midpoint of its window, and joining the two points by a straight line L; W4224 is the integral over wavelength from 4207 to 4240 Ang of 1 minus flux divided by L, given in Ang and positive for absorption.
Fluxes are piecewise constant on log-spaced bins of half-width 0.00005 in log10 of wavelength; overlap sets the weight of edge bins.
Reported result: 7.1 Ang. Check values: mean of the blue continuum 12.4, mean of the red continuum 11.8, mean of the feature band 9.54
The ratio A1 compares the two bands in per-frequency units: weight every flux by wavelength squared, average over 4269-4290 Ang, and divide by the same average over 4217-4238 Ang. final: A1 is 1.39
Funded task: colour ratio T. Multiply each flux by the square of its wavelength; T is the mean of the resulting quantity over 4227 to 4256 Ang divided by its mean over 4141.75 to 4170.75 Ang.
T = 0.9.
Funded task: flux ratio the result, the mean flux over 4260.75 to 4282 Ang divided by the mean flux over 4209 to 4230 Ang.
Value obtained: 1.2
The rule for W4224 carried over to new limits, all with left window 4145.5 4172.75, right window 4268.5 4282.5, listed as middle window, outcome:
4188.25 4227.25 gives 1.1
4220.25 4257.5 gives 4.9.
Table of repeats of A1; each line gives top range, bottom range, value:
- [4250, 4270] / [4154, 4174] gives 0.93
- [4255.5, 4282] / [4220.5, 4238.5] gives 1.63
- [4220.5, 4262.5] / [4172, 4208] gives 0.80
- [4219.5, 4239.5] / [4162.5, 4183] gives 0.62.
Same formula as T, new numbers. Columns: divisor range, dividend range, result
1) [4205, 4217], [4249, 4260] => 0.79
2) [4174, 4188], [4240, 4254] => 0.99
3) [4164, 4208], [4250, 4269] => 0.96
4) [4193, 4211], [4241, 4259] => 0.98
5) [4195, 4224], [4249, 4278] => 0.95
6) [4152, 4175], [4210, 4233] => 0.71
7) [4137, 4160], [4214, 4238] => 0.71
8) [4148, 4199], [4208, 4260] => 0.83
